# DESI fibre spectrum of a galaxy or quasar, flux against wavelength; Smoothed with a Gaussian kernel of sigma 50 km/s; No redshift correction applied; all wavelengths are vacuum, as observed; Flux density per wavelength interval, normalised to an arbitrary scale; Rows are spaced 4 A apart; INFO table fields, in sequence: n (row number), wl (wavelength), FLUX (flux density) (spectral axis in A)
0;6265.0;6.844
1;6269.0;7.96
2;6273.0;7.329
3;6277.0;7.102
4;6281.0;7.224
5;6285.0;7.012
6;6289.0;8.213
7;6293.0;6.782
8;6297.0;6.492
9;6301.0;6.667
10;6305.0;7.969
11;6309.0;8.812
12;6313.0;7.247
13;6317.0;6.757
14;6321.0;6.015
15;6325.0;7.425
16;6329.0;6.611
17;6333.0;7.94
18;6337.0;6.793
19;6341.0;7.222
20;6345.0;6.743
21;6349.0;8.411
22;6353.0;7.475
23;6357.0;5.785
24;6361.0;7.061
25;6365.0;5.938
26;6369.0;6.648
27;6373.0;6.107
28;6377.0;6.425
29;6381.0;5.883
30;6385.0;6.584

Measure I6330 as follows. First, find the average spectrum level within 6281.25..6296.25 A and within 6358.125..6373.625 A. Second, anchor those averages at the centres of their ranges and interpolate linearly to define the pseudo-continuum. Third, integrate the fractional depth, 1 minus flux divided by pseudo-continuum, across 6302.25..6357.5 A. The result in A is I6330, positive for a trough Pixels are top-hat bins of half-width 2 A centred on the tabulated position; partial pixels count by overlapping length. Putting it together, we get -3.6 A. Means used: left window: 7.25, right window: 6.43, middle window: 7.26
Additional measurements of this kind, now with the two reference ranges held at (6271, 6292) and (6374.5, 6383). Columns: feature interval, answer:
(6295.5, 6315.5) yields -1.13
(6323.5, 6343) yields -1.40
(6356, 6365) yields -0.02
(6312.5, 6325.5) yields 0.25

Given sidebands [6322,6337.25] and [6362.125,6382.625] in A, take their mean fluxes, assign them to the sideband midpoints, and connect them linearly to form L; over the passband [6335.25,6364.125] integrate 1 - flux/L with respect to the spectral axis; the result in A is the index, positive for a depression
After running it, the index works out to -1.3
